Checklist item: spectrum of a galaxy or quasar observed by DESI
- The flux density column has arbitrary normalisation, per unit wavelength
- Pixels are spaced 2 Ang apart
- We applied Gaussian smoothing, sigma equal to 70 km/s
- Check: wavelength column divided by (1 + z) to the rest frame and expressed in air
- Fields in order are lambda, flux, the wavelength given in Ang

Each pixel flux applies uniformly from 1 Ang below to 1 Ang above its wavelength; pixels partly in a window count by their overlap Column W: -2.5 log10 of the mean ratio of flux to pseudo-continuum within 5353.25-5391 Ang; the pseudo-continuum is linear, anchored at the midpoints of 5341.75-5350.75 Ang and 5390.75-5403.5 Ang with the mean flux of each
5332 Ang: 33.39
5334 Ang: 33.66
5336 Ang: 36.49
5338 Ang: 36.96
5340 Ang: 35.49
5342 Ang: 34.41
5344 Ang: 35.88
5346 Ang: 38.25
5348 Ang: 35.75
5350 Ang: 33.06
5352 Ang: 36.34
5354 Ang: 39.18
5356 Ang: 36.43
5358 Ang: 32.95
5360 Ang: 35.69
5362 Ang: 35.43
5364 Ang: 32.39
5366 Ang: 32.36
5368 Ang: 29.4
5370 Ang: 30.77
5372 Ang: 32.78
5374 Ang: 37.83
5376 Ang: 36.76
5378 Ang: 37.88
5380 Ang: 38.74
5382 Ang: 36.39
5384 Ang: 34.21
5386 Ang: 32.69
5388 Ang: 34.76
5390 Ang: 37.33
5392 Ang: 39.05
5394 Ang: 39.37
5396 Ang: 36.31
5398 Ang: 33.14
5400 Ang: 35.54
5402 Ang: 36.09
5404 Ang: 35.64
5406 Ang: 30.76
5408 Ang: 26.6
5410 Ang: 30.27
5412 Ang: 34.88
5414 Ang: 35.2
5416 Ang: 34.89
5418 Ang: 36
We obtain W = 0.04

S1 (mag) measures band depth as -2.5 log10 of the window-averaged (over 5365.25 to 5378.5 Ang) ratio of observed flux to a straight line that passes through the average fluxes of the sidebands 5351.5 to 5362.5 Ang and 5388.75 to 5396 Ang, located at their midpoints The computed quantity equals 0.09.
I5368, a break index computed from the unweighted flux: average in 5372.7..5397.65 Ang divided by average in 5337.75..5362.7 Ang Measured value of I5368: 1.0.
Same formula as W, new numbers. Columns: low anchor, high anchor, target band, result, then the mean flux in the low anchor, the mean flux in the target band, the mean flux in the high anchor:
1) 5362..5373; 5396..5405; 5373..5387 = -0.10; 31.9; 36.4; 35.2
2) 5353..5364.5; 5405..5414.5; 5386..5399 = -0.11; 35.5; 36.4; 31.3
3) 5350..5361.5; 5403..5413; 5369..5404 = -0.08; 35.8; 35.9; 31.6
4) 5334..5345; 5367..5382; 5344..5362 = -0.02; 35.6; 35.9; 35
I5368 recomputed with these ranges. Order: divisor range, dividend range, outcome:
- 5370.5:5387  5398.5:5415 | 0.93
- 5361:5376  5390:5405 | 1.10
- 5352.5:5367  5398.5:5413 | 0.94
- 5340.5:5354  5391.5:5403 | 1.02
